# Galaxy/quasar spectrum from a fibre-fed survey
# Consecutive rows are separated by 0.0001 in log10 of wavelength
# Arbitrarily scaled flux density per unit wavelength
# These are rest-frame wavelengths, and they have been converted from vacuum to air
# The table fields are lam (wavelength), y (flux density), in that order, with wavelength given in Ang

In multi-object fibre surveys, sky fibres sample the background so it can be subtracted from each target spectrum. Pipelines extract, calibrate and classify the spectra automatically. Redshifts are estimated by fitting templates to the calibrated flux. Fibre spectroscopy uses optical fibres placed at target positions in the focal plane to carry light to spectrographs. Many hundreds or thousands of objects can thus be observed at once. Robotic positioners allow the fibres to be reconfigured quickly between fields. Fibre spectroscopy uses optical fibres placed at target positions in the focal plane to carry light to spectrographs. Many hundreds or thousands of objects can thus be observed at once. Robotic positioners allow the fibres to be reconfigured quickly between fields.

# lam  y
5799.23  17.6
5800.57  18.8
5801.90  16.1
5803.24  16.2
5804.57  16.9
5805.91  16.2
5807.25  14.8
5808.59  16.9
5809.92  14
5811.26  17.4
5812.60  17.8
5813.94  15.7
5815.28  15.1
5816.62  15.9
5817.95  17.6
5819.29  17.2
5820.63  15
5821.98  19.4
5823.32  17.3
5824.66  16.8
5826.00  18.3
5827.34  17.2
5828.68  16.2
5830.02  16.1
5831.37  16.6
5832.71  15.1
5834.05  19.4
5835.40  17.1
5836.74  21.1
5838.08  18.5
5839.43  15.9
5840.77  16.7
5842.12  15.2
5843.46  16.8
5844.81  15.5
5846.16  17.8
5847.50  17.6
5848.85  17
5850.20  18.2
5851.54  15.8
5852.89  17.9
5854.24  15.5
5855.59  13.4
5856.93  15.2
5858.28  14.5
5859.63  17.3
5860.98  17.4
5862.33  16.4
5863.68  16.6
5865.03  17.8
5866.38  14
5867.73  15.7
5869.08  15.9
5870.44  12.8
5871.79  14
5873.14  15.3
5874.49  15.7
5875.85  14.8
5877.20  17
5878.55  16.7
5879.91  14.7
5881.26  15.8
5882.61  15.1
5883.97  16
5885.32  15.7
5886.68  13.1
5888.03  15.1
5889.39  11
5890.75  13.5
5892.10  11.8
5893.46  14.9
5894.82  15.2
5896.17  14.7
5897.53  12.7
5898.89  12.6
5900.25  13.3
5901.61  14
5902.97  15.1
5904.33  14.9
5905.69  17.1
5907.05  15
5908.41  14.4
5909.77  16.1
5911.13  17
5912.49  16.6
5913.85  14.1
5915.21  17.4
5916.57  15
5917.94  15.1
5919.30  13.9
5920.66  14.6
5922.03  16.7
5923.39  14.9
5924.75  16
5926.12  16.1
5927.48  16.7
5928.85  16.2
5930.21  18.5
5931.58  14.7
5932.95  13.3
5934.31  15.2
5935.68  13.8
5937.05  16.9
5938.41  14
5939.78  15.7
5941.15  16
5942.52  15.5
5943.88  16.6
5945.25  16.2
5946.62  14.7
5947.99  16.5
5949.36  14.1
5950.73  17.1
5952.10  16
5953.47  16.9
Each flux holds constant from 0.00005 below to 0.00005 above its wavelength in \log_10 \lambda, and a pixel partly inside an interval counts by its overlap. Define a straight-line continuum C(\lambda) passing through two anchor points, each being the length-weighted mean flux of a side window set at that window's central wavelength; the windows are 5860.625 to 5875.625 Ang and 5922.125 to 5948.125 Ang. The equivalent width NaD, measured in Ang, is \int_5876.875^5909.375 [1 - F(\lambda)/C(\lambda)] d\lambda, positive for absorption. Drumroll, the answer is 2.2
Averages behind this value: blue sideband 15.5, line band 14.5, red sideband 15.7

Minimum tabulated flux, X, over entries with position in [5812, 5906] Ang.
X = 11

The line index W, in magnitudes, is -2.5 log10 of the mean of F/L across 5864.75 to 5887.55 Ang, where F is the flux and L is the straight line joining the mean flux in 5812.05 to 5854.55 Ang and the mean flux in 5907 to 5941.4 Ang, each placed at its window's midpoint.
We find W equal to 0.07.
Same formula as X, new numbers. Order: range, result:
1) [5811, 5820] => 15.1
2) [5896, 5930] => 12.6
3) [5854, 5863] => 13.4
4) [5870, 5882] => 12.8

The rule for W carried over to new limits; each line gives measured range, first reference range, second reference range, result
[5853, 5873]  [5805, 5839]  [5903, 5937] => 0.06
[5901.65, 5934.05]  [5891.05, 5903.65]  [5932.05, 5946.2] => -0.08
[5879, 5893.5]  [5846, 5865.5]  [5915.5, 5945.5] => 0.13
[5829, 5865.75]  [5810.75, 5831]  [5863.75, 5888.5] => -0.04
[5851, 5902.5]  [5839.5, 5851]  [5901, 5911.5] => 0.08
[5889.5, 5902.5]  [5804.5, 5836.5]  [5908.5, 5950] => 0.18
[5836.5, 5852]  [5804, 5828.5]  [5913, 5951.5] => -0.05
